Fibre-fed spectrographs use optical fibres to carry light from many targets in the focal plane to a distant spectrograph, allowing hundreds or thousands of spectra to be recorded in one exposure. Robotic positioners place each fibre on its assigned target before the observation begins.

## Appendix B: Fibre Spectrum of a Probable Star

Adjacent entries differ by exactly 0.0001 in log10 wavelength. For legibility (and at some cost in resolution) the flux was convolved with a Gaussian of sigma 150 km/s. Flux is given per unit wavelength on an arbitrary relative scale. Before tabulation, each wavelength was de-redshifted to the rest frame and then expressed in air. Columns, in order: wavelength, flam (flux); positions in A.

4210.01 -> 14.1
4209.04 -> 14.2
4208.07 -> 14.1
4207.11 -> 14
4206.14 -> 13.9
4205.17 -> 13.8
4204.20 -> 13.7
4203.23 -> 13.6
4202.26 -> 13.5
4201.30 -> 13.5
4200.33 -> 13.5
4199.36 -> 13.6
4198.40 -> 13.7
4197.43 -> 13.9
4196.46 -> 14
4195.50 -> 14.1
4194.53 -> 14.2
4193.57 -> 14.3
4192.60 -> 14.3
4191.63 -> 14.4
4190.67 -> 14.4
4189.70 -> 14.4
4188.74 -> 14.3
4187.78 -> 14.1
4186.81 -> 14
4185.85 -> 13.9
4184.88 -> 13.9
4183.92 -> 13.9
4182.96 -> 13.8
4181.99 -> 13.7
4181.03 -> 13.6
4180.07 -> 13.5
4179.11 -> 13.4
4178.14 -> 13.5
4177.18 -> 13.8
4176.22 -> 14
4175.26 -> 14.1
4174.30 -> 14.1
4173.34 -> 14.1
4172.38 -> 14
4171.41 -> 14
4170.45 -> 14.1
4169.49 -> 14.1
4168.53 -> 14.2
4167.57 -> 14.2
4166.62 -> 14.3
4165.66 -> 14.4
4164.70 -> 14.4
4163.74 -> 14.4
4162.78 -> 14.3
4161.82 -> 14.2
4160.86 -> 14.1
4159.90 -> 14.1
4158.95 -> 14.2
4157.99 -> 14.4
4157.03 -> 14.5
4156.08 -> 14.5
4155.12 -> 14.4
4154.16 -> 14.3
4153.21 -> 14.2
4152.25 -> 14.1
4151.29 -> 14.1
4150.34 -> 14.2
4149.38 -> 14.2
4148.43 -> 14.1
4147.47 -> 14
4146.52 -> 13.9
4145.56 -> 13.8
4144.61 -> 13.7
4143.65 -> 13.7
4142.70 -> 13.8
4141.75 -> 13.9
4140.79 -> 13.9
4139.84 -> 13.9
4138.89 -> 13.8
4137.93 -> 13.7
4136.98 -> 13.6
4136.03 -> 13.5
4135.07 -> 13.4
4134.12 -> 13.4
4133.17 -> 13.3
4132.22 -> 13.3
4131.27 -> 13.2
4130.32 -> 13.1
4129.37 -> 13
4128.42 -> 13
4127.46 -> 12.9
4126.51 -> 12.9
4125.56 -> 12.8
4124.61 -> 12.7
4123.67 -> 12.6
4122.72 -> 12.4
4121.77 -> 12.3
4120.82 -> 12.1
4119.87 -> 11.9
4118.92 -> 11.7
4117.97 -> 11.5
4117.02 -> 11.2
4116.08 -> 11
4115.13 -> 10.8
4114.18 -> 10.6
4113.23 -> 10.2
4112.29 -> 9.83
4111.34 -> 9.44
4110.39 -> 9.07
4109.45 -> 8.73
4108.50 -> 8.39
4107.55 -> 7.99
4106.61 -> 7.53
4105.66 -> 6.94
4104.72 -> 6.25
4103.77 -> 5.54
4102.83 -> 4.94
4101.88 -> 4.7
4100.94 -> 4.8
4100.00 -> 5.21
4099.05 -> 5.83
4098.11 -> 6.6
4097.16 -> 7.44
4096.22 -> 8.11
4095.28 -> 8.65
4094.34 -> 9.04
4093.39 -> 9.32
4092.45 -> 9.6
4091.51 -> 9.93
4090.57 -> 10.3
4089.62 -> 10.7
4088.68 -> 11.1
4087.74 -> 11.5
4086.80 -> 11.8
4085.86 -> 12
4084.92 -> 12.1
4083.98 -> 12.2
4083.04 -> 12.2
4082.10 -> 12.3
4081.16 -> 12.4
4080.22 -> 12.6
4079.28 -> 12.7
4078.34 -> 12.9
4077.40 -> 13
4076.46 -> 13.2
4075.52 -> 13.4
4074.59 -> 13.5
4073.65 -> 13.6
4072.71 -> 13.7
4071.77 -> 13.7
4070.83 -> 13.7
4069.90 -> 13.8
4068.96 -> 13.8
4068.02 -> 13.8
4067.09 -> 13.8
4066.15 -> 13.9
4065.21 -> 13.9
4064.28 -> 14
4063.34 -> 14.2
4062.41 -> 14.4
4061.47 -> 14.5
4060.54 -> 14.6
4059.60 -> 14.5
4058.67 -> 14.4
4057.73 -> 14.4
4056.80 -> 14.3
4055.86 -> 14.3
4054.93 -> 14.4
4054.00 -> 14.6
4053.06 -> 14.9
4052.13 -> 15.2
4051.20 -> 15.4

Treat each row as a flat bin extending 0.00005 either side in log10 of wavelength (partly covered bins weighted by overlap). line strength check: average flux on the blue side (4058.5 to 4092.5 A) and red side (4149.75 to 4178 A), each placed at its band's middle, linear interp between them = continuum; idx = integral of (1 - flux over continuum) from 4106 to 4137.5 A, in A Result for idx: 4.65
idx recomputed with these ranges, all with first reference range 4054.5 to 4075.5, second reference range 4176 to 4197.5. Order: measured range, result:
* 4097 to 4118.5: 9.2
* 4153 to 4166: -0.3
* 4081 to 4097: 3.8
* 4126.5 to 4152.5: 0.7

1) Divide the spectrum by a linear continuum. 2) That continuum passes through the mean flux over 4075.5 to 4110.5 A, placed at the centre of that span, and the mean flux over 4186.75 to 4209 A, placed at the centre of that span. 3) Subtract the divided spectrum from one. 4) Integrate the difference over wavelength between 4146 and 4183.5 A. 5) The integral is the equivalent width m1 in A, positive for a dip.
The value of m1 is -4.7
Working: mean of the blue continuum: 9.45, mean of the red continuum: 14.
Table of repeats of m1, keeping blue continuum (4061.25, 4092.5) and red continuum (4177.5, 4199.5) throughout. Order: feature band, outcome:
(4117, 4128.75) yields 0.83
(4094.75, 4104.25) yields 4.98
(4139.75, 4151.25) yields -0.36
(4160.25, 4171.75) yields -0.42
